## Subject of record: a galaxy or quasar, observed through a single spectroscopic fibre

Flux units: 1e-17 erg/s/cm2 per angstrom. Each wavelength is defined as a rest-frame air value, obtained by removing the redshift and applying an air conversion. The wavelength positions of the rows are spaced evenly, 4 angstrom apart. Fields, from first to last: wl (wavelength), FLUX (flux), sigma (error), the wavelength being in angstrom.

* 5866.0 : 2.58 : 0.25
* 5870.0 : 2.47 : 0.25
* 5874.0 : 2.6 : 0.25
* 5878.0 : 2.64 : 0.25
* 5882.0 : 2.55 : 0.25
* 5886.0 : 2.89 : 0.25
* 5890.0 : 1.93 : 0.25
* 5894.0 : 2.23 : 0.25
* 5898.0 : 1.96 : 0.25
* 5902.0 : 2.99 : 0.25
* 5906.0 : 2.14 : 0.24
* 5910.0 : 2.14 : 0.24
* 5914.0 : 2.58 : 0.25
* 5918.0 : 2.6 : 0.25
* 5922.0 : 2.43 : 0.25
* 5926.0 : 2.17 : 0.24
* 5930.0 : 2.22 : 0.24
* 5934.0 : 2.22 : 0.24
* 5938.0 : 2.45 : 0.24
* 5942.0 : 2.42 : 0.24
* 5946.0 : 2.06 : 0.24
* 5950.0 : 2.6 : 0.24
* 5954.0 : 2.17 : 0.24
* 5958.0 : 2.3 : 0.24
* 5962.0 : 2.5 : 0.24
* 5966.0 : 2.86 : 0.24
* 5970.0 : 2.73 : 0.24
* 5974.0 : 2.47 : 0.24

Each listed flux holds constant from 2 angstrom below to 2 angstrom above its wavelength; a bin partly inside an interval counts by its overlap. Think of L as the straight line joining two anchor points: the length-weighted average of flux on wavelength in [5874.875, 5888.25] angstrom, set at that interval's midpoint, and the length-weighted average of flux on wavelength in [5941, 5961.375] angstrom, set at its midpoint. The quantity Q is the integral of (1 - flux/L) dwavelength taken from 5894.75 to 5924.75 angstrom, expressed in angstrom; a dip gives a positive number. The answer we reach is 1.6 angstrom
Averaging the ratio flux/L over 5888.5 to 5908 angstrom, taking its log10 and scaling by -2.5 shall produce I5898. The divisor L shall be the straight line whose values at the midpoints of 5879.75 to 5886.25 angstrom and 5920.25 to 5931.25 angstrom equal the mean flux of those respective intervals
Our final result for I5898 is 0.121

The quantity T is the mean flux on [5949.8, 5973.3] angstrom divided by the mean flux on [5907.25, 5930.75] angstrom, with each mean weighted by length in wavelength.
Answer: 1.07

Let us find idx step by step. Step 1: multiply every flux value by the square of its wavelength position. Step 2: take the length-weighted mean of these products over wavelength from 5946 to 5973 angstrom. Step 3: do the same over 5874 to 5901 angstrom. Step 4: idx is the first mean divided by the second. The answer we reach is 1.06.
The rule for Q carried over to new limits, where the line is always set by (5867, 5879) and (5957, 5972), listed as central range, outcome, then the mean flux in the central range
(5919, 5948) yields 3.43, 2.29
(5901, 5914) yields 0.91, 2.4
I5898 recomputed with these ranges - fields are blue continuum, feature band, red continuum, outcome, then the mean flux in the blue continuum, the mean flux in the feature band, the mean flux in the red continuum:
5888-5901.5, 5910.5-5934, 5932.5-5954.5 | -0.056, 2.15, 2.37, 2.33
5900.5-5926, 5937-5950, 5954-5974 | 0.071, 2.45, 2.34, 2.54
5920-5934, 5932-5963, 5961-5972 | 0.072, 2.27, 2.33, 2.71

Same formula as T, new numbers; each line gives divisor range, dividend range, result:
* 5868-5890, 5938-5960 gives 0.91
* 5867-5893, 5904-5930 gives 0.93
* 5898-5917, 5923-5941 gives 0.94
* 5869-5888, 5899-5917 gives 0.93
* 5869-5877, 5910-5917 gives 0.96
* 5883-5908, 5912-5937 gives 1.00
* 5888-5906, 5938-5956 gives 1.03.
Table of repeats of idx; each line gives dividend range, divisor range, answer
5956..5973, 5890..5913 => 1.16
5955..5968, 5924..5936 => 1.16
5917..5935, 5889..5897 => 1.13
